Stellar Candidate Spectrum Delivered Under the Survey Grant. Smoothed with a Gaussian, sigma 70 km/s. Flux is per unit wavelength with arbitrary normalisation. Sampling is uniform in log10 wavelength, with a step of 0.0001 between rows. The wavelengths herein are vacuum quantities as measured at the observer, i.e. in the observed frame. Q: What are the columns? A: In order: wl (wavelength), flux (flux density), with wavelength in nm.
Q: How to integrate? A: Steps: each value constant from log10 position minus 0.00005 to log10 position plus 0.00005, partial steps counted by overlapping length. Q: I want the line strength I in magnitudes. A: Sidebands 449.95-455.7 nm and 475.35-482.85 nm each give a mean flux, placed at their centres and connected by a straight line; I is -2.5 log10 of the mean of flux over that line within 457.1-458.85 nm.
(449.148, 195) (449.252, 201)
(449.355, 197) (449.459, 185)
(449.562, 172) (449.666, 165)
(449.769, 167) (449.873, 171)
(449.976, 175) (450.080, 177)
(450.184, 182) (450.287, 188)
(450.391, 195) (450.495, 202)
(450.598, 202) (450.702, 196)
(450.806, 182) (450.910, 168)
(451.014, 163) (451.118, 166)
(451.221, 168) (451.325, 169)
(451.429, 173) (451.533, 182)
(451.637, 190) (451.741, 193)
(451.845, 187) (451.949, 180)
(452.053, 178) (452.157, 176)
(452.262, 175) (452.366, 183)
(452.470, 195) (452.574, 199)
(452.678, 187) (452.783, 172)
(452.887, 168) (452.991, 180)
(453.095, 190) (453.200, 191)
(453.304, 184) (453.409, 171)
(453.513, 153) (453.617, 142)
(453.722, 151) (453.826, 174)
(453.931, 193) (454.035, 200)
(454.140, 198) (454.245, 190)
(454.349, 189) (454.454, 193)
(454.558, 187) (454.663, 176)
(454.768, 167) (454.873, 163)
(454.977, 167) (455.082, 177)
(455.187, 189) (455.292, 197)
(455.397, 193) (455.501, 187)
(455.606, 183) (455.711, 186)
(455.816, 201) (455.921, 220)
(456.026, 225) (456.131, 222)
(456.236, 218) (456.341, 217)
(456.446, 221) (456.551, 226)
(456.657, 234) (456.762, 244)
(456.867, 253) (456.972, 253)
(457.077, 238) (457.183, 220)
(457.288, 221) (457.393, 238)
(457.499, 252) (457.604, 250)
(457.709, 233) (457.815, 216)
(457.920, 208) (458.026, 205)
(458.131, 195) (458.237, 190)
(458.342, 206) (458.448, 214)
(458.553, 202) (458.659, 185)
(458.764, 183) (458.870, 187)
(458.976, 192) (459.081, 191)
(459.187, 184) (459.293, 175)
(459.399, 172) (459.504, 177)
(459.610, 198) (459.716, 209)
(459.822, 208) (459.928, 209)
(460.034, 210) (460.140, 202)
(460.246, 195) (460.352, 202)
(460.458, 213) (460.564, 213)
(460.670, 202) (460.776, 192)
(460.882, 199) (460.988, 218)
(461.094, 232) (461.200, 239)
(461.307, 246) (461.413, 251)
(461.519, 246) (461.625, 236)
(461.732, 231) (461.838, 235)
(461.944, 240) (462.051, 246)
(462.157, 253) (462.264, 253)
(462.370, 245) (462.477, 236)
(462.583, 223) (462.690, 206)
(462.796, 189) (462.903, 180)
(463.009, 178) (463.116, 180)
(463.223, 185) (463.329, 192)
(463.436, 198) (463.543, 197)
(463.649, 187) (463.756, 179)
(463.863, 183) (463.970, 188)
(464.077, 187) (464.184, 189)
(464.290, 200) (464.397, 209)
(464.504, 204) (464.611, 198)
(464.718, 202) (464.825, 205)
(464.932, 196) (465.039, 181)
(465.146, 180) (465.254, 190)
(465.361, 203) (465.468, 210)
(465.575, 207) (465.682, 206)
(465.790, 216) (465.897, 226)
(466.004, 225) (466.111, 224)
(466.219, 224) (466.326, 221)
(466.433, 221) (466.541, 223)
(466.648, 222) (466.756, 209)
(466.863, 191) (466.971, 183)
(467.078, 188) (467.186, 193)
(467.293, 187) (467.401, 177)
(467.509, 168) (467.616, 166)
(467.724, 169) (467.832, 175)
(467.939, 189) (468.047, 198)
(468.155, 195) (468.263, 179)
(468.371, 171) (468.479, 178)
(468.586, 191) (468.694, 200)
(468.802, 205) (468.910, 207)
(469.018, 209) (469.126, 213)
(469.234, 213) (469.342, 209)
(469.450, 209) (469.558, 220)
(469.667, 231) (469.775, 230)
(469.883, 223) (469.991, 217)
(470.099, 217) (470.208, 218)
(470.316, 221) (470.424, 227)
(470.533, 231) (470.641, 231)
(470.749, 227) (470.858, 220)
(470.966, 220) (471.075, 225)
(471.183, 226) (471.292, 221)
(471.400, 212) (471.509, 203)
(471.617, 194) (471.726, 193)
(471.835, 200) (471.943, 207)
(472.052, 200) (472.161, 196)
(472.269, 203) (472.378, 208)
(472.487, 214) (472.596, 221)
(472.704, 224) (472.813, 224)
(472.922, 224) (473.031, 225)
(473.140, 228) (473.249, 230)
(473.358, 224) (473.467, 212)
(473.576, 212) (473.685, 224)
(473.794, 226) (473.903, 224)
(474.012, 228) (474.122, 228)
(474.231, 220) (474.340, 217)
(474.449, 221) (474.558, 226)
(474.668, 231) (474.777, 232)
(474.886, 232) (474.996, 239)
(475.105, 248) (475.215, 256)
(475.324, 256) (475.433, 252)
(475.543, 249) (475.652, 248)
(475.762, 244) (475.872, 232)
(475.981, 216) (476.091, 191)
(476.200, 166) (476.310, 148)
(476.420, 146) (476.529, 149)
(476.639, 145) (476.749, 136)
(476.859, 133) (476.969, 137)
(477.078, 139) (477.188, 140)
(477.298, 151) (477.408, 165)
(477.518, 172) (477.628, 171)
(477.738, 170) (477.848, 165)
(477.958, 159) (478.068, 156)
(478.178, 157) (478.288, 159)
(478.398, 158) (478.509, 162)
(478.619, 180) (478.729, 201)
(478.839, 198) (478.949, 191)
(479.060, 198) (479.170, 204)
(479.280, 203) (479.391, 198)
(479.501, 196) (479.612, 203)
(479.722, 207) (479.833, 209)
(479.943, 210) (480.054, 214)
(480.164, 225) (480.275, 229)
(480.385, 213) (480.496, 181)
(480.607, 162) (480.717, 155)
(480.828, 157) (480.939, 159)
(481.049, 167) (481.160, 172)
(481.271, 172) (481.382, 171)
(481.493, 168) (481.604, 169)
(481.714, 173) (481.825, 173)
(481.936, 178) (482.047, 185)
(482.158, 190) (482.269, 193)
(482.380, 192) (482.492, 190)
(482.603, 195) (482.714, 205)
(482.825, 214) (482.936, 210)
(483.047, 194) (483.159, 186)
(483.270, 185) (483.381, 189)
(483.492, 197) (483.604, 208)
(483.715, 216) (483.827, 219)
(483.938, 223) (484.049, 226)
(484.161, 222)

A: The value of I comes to -0.18 mag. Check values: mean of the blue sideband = 181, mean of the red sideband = 183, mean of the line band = 213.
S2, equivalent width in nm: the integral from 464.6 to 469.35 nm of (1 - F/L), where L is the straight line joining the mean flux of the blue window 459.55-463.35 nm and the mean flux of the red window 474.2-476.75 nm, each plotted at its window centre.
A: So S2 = 0.37 nm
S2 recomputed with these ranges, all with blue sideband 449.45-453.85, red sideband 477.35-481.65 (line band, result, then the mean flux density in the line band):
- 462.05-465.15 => -0.366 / 201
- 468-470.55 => -0.392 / 209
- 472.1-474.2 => -0.444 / 220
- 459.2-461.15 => -0.235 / 201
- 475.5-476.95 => -0.011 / 183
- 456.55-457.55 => -0.332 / 238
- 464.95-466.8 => -0.313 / 211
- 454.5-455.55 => -0.009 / 180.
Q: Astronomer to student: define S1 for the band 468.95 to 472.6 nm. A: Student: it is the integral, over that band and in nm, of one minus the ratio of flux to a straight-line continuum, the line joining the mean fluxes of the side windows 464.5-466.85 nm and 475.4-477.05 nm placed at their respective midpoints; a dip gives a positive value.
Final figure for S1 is -0.33 nm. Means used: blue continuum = 209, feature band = 215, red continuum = 184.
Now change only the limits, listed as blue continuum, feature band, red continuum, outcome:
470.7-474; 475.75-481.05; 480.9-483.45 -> 0.49 nm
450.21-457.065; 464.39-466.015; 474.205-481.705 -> -0.11 nm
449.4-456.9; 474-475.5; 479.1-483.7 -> -0.36 nm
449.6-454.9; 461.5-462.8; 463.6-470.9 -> -0.27 nm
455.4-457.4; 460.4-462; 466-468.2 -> -0.12 nm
